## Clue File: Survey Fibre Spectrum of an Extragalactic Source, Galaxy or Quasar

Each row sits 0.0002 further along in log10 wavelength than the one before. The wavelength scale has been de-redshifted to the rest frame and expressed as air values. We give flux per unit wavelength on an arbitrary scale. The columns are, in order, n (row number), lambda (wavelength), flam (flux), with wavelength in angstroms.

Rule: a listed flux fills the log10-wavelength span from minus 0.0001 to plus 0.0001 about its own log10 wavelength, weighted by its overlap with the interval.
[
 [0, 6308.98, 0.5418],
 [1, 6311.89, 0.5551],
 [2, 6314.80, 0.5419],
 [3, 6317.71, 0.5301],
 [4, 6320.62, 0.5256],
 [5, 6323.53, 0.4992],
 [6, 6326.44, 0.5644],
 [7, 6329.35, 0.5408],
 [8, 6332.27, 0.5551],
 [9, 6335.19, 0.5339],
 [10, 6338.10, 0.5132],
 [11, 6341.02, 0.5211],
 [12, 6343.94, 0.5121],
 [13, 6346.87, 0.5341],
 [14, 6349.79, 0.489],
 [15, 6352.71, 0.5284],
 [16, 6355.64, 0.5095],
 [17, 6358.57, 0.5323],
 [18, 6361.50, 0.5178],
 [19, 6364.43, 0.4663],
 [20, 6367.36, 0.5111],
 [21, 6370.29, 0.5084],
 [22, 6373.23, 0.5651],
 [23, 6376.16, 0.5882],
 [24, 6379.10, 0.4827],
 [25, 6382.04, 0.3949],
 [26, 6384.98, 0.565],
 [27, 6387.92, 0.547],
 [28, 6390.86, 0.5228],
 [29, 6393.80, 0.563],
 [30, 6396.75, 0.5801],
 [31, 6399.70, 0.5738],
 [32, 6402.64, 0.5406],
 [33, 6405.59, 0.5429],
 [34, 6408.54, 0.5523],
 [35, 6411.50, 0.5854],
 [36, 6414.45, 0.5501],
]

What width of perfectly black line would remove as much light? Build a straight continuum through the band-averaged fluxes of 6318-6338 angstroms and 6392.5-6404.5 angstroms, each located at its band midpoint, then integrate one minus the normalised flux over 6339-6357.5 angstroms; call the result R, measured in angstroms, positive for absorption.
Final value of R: 0.9 angstroms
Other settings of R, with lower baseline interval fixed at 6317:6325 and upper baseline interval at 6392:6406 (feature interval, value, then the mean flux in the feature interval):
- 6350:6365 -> 0.72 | 0.512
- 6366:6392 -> 1.37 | 0.521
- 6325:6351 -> -0.14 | 0.53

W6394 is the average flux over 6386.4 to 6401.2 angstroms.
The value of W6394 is 0.558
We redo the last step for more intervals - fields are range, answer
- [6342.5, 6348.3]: 0.522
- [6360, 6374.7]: 0.514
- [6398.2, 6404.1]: 0.558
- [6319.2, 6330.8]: 0.533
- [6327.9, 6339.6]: 0.536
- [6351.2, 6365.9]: 0.511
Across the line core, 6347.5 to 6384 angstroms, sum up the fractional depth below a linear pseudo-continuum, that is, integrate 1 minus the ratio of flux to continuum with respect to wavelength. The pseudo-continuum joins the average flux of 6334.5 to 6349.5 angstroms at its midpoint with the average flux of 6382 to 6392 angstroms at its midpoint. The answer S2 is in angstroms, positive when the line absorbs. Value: 0.87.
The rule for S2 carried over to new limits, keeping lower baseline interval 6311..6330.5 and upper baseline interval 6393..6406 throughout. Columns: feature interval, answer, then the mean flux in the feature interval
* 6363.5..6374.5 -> 0.7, 0.514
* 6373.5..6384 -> 1.0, 0.501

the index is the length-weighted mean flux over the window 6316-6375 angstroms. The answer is 0.523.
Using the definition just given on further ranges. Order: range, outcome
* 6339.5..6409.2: 0.527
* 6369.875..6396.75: 0.53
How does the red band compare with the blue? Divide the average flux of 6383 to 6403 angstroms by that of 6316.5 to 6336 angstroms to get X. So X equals 1.03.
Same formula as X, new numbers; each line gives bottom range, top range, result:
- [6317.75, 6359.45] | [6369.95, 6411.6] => 1.03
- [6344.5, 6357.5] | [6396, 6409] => 1.08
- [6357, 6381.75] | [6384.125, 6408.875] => 1.08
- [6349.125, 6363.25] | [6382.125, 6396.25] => 1.04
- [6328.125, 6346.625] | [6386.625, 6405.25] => 1.05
